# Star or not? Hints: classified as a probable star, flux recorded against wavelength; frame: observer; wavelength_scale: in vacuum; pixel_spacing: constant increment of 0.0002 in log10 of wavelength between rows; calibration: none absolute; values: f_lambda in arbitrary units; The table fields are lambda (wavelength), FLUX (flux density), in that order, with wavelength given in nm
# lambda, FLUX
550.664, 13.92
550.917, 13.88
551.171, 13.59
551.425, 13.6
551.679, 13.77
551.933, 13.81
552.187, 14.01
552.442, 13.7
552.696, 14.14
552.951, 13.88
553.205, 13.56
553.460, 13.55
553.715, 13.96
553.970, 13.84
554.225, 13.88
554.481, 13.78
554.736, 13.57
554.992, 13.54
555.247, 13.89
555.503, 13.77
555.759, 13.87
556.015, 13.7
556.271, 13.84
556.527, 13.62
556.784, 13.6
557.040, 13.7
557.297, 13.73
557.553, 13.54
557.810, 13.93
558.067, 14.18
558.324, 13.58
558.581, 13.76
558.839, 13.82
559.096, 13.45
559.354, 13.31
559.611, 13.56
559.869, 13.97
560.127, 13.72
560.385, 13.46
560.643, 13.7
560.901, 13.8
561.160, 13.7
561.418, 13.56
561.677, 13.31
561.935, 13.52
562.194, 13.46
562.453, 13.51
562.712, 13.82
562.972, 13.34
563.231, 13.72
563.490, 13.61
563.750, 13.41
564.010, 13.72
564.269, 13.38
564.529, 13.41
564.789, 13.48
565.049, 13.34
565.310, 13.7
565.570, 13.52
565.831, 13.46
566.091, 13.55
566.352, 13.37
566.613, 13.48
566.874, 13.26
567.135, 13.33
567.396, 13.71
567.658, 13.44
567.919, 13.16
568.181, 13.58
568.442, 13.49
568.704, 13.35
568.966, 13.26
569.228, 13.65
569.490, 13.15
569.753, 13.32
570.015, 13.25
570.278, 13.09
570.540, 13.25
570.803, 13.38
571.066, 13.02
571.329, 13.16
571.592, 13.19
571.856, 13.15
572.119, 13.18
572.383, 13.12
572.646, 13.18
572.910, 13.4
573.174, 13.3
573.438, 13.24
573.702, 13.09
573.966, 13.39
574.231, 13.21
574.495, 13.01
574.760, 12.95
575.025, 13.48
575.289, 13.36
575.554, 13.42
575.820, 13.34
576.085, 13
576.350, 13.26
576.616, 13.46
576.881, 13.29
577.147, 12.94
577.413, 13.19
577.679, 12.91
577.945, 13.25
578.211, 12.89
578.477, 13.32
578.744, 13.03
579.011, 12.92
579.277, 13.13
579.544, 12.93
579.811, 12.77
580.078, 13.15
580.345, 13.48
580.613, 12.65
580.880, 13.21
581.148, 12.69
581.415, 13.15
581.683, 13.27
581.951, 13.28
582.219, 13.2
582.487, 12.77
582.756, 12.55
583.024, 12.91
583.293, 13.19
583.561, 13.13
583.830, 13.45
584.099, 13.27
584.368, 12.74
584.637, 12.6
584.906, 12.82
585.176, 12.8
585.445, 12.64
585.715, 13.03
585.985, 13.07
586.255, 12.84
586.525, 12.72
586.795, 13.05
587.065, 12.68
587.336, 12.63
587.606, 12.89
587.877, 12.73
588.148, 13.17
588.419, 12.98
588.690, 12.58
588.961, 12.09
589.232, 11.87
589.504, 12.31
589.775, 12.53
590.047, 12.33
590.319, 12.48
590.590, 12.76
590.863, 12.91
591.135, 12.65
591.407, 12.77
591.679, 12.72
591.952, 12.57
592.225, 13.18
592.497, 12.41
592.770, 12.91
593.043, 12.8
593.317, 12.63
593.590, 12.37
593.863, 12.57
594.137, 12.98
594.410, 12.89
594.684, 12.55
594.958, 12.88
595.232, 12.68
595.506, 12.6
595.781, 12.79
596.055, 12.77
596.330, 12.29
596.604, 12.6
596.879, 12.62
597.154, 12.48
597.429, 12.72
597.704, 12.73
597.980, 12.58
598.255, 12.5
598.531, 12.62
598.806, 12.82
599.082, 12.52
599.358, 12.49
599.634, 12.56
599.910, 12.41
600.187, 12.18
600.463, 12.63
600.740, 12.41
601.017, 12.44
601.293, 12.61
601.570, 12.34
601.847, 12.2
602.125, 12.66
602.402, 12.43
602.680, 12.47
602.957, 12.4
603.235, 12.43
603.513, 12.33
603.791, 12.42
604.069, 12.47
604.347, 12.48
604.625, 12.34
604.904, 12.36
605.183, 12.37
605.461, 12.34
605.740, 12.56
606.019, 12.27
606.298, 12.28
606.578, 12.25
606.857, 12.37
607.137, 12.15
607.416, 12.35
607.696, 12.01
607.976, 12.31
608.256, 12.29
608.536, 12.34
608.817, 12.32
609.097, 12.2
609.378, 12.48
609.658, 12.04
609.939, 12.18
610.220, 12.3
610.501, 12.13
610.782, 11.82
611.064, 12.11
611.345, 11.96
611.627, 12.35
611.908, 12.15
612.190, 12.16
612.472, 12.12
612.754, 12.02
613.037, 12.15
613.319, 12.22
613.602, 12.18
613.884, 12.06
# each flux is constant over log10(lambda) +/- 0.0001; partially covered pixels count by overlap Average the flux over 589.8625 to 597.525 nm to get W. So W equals 12.7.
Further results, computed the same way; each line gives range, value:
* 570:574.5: 13.2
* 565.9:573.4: 13.3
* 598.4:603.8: 12.5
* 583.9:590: 12.7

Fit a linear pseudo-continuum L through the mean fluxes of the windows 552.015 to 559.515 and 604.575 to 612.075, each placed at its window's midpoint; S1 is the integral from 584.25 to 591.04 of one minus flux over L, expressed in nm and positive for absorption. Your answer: 0.077 nm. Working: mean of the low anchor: 13.7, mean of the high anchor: 12.2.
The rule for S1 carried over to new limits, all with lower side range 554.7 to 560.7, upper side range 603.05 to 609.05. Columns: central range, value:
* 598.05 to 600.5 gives 0.00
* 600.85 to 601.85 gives 0.00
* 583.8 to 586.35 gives 0.00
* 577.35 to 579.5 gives 0.01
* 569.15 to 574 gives 0.03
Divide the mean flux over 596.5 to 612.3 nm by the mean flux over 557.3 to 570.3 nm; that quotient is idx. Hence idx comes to 0.91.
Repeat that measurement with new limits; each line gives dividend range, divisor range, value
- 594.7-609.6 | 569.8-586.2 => 0.95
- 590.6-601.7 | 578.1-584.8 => 0.97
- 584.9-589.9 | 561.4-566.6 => 0.94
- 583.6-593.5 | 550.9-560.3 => 0.93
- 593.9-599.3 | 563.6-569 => 0.94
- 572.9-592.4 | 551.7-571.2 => 0.95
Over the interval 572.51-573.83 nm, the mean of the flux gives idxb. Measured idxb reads 13.2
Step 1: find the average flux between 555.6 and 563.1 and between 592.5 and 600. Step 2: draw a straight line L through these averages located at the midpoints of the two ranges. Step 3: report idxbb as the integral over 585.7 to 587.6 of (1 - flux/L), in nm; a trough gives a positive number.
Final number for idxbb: 0.01 nm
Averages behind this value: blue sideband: 13.7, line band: 12.9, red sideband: 12.6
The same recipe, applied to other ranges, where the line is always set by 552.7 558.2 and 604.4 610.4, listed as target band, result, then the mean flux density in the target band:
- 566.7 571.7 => 0.02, 13.3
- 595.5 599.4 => -0.01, 12.6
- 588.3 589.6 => 0.05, 12.4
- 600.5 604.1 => 0.00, 12.4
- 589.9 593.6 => 0.01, 12.7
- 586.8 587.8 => 0.01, 12.8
